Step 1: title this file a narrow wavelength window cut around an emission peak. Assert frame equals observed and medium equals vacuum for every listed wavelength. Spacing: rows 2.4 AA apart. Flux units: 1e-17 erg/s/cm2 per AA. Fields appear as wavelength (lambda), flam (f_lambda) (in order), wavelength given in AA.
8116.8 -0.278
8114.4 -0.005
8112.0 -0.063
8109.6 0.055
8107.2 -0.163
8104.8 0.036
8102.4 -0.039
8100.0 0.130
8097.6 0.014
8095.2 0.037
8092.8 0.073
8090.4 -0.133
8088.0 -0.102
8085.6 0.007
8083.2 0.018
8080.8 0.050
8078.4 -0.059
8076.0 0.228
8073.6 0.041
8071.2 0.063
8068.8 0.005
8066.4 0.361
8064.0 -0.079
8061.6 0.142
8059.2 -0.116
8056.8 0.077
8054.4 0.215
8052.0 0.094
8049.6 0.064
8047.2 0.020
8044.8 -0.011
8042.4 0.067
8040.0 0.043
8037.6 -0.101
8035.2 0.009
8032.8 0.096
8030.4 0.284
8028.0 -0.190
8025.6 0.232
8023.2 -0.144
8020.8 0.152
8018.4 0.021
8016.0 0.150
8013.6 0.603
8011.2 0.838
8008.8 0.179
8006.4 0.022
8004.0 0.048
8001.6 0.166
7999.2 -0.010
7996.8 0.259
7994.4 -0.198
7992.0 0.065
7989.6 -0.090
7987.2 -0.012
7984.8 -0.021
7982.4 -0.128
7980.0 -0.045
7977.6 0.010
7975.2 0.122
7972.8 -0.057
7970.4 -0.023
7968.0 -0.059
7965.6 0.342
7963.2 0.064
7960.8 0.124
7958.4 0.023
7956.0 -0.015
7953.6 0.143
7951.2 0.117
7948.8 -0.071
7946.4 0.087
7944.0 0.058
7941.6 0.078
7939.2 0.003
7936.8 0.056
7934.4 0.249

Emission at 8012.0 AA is H-gamma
